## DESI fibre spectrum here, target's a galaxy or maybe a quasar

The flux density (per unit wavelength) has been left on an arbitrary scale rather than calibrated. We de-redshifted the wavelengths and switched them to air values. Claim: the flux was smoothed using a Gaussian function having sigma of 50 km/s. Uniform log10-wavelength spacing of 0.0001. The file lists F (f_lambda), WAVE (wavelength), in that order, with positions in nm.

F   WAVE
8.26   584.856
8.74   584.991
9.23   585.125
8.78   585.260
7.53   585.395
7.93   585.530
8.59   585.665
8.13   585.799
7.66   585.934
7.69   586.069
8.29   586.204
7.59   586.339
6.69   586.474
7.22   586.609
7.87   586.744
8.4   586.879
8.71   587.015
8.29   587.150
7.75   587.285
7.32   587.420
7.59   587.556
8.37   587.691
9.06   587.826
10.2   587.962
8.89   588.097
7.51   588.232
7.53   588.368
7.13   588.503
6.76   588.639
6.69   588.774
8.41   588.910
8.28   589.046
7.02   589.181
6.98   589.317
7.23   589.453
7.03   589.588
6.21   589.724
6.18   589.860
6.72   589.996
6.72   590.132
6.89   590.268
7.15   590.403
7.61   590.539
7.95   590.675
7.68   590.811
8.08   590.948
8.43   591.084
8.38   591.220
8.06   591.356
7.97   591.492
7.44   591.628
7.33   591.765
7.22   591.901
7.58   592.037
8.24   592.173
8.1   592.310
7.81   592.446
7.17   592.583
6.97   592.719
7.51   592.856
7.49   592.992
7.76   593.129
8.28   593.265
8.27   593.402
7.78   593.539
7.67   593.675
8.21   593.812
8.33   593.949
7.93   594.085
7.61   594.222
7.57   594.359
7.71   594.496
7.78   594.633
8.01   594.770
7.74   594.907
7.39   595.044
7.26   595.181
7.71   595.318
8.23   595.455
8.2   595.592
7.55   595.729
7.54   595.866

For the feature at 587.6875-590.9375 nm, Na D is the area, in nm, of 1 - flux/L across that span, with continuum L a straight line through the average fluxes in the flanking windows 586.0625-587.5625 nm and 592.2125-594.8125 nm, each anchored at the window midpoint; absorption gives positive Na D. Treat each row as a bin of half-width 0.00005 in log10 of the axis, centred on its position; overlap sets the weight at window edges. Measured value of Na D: 0.12 nm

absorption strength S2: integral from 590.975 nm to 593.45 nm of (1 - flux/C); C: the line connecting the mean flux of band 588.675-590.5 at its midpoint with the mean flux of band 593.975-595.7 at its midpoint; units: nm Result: -0.12 nm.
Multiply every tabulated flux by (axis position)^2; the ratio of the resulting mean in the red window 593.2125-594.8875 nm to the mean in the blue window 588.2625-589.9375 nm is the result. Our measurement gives 1.13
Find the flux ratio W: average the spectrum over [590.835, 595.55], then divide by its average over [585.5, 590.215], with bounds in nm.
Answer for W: 1.02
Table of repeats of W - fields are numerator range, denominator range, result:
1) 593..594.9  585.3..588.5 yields 0.98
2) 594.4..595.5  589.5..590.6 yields 1.13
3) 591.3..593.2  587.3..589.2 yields 0.96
